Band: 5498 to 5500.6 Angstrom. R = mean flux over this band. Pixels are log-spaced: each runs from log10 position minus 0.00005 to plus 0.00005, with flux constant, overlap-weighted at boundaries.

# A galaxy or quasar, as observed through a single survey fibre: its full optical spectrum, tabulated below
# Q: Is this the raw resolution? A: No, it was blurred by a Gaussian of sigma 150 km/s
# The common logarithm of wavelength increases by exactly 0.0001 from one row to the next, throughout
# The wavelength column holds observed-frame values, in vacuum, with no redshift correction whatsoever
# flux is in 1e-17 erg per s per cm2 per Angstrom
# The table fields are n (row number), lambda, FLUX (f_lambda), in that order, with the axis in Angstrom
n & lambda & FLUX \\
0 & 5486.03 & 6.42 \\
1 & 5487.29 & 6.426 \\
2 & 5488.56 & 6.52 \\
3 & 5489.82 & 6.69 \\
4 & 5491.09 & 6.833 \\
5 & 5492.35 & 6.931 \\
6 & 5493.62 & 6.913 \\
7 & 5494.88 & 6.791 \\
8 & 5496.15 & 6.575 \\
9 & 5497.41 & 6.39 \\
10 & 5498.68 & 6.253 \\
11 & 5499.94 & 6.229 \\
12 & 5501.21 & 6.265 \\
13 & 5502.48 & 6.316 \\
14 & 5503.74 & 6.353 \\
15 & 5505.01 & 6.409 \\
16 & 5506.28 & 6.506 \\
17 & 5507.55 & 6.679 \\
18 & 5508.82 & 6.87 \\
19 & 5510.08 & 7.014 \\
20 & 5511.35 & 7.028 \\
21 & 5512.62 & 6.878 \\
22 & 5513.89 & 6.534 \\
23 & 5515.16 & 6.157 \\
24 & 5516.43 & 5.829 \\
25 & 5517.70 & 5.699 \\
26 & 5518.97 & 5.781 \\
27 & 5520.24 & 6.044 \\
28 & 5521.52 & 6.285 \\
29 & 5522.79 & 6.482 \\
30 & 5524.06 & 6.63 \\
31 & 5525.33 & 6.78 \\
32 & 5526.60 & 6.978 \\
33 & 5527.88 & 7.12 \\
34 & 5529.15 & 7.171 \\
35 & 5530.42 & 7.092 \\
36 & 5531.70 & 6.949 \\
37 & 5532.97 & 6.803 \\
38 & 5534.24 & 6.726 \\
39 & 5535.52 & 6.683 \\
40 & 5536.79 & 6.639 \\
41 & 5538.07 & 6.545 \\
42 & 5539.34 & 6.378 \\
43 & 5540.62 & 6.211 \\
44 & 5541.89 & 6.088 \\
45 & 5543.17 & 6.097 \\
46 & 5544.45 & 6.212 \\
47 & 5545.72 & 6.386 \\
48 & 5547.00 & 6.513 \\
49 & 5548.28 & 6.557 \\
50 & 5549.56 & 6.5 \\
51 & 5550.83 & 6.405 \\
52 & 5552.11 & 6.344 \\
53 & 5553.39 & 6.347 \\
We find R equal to 6.24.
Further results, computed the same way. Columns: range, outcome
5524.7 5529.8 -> 7.01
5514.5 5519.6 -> 5.87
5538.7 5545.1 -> 6.2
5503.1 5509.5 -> 6.57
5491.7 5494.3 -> 6.93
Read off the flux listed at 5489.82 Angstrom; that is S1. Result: 6.69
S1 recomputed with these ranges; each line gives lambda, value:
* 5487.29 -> 6.426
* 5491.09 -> 6.833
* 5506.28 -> 6.506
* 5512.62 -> 6.878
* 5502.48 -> 6.316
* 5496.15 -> 6.575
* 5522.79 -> 6.482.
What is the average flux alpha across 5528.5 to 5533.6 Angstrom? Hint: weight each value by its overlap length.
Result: 7.01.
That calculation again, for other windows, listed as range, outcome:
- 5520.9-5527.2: 6.64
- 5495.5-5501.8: 6.34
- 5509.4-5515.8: 6.73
